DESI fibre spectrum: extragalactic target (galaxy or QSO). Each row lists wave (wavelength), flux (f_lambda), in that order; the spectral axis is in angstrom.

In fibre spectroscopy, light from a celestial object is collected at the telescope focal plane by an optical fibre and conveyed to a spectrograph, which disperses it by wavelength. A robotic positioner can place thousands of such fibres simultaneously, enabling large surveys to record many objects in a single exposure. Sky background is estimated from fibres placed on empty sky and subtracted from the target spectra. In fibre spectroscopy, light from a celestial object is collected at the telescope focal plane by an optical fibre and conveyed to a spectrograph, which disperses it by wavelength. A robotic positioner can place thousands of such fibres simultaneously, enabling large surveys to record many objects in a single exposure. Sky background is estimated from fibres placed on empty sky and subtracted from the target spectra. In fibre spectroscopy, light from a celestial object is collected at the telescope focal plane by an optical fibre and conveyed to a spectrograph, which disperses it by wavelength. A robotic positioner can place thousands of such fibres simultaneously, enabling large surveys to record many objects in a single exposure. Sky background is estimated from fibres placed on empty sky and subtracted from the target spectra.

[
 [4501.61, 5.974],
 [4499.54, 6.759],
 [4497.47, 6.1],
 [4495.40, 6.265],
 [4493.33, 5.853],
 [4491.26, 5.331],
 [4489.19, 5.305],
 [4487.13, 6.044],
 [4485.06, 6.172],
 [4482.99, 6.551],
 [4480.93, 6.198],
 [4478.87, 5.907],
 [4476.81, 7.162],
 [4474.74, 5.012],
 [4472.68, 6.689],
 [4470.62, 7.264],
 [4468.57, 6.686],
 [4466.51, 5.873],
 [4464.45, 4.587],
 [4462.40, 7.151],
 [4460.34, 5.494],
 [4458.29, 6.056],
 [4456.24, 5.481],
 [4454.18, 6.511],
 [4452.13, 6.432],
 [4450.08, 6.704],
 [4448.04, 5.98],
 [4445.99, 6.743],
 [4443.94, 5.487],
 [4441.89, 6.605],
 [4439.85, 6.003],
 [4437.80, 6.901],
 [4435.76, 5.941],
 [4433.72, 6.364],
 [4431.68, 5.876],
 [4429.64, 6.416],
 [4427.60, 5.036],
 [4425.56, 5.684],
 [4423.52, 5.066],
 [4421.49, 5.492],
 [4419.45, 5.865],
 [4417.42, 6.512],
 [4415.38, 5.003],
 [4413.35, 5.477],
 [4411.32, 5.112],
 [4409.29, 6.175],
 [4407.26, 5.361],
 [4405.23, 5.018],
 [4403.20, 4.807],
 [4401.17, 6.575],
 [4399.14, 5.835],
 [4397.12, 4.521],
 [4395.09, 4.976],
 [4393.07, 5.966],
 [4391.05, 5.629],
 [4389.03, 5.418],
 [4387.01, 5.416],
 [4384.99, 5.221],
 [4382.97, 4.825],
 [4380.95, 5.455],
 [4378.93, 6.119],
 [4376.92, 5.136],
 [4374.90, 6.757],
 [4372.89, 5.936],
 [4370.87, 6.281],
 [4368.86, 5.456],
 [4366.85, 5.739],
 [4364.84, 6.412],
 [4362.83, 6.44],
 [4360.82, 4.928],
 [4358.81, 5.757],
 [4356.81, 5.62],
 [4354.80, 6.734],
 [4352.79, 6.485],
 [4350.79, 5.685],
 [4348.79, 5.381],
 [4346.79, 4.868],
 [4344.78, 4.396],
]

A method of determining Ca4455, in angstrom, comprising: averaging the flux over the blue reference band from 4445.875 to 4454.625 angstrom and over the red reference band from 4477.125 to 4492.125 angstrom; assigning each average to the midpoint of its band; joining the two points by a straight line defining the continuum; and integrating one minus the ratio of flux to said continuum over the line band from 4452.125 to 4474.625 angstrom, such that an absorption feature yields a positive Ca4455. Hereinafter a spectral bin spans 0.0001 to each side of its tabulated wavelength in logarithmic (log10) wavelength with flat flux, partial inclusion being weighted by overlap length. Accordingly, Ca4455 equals 0.5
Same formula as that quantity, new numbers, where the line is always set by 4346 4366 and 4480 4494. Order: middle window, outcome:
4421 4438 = 0.2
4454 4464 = -0.2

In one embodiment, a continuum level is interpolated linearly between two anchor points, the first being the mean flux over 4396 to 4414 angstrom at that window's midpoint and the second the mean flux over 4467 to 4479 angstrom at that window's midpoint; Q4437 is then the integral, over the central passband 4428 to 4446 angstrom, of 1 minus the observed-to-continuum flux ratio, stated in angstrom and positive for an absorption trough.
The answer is -0.84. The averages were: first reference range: 5.43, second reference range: 6.47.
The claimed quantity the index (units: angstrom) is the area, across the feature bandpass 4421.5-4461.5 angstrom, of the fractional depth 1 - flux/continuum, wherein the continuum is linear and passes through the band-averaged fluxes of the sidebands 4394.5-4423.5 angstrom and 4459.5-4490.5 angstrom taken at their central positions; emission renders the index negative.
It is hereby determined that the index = -1.6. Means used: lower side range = 5.47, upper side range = 6.14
